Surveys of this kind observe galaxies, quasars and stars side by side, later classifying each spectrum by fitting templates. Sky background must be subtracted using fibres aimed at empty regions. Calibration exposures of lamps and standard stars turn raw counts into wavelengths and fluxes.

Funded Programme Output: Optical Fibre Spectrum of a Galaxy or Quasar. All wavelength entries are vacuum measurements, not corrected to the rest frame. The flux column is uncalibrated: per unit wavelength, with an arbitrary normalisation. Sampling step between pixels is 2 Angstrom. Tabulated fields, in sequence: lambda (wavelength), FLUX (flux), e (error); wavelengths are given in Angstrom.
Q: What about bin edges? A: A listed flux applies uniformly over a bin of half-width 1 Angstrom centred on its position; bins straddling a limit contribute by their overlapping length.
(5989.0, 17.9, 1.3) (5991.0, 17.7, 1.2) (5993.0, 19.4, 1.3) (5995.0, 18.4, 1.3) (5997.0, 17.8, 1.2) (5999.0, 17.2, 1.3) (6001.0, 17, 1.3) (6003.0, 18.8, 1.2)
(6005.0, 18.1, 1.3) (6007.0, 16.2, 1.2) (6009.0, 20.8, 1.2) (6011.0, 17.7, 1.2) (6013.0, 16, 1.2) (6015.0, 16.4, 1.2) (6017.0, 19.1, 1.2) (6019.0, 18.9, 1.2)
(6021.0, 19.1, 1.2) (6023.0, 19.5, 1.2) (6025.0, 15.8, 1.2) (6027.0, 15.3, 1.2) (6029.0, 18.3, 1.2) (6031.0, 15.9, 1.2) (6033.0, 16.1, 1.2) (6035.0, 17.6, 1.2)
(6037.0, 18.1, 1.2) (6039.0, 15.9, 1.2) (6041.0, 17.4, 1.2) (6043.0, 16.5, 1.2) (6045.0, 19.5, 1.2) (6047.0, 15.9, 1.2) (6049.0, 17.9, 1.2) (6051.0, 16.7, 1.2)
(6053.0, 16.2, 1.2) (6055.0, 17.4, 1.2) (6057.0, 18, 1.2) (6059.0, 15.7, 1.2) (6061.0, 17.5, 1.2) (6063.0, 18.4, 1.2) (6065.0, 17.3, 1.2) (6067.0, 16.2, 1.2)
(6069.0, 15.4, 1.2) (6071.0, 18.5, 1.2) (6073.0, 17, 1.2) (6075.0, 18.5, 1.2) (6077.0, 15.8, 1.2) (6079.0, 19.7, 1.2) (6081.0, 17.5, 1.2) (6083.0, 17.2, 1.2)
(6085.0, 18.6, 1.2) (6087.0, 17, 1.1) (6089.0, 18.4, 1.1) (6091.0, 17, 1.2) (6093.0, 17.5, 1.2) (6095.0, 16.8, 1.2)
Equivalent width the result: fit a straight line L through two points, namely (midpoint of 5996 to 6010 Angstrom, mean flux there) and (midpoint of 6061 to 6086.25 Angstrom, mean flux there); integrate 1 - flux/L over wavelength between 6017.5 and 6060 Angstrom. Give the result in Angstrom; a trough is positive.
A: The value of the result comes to 1.2 Angstrom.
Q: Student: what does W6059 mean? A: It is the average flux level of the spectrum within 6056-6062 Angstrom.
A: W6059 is 17.1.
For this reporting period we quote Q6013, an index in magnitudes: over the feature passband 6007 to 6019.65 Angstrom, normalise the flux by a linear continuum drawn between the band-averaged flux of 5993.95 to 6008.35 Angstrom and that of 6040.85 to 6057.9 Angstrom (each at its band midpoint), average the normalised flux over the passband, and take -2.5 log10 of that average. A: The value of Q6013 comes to -0.02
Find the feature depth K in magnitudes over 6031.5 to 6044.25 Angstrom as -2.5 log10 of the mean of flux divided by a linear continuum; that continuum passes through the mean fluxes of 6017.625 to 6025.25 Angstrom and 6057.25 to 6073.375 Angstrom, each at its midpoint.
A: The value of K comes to 0.067 mag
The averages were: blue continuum 18.6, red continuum 17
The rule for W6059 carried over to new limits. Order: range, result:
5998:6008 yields 17.5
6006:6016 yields 17.4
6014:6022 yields 18.4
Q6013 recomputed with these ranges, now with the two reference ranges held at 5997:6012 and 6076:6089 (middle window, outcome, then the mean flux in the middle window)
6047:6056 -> 0.05 mag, 16.9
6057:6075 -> 0.04 mag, 17.1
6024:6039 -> 0.08 mag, 16.7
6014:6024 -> -0.04 mag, 18.6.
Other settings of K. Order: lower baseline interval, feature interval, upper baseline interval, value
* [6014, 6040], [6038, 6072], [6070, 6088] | 0.03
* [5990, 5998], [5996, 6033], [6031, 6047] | 0.01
